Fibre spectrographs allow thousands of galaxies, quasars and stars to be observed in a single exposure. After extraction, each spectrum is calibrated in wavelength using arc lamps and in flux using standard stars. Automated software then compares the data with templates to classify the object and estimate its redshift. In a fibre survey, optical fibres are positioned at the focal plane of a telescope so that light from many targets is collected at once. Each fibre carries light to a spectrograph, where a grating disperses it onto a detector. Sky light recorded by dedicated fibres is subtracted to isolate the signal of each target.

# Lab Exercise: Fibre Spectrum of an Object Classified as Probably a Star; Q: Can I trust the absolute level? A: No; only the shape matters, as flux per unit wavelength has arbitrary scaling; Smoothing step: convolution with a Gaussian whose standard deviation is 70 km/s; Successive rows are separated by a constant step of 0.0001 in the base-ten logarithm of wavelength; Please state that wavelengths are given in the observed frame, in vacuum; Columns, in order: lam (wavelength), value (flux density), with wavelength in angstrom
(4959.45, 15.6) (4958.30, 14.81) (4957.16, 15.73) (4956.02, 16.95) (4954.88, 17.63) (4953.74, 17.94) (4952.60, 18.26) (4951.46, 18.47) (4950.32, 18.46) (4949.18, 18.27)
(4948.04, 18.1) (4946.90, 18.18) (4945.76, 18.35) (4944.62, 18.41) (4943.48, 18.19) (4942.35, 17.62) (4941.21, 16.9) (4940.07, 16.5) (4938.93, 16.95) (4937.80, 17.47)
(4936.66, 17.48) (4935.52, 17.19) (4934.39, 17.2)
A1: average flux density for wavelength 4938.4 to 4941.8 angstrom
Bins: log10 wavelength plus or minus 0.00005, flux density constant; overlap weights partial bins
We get 16.8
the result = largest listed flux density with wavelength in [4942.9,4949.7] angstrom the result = 18.41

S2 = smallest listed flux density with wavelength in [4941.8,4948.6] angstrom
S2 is 17.62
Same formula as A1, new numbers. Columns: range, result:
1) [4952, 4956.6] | 17.7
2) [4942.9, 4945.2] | 18.3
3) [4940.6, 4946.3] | 17.9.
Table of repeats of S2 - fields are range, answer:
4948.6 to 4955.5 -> 17.63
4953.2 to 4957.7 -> 15.73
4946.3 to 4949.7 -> 18.1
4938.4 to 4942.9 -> 16.5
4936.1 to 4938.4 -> 17.47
